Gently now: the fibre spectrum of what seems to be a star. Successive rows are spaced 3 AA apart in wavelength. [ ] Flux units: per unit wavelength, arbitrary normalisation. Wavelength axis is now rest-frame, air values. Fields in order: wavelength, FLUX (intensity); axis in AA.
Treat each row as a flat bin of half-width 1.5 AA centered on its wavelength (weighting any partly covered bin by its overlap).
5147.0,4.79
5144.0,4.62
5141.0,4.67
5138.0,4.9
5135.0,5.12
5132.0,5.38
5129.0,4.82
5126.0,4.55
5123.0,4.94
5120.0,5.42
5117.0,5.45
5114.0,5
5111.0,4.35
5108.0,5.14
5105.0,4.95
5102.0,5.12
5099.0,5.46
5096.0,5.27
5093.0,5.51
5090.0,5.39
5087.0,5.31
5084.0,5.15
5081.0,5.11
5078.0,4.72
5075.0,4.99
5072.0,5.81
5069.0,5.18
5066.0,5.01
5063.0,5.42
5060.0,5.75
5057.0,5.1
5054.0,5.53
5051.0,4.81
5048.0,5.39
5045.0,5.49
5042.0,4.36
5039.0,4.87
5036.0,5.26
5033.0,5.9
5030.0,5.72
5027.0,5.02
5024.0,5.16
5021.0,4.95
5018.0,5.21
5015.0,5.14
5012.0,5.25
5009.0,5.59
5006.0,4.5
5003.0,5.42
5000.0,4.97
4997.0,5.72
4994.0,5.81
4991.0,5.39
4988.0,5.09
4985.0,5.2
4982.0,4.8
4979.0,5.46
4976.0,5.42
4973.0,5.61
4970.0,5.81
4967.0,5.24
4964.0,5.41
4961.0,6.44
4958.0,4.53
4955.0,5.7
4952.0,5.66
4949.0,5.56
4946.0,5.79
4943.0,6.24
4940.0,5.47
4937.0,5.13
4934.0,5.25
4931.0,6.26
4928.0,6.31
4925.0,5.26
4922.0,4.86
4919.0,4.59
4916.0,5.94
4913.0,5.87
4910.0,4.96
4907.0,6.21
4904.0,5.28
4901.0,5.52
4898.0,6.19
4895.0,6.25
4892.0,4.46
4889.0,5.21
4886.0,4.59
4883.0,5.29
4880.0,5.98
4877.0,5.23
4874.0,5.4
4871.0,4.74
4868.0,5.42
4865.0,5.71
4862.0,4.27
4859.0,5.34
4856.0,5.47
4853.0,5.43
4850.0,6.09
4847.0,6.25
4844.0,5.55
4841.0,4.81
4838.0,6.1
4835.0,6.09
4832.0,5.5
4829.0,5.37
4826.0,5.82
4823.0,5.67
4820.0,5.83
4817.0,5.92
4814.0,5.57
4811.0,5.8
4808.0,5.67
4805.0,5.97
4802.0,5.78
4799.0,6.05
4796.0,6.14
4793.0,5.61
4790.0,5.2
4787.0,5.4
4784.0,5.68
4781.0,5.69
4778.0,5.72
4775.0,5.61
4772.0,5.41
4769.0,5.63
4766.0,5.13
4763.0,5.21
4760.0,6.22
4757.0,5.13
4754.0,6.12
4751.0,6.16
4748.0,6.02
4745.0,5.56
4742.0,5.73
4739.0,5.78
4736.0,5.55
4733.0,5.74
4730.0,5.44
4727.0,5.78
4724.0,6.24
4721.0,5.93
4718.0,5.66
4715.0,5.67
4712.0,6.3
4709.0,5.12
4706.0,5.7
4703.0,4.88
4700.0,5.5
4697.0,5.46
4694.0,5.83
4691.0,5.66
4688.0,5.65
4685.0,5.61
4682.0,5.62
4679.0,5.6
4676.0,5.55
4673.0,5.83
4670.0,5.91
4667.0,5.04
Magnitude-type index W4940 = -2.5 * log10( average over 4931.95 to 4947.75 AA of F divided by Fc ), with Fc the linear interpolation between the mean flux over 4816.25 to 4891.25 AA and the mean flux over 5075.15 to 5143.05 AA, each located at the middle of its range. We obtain -0.05 mag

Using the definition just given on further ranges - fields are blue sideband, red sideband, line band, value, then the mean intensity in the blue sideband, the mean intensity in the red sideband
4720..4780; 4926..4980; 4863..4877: 0.077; 5.7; 5.63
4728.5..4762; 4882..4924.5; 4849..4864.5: 0.033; 5.76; 5.37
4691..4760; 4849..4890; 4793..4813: -0.075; 5.71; 5.29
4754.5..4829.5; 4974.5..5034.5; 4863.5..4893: 0.059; 5.66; 5.29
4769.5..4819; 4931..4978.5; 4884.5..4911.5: 0.041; 5.7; 5.57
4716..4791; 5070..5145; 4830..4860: -0.027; 5.67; 5.09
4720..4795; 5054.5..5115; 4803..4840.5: -0.033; 5.67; 5.19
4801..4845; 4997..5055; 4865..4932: 0.013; 5.7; 5.2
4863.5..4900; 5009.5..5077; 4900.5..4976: -0.045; 5.37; 5.24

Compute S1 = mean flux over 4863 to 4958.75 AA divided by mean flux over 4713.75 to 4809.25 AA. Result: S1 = 0.96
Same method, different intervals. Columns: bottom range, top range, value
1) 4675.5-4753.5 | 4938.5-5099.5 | 0.94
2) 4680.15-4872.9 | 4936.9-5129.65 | 0.94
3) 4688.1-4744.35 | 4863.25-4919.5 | 0.96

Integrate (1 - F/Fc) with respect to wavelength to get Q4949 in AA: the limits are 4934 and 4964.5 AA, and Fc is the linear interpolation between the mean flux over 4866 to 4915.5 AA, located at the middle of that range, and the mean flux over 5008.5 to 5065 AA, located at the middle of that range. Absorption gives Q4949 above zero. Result -1.3 AA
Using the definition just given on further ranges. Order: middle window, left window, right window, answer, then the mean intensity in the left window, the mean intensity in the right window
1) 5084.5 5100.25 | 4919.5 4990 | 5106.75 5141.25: -0.90 AA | 5.49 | 4.99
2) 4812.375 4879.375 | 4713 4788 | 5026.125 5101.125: 0.37 AA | 5.69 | 5.26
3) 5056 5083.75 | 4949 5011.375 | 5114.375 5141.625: -0.29 AA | 5.39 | 5.04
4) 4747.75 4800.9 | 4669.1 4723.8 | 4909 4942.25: -0.74 AA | 5.65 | 5.47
